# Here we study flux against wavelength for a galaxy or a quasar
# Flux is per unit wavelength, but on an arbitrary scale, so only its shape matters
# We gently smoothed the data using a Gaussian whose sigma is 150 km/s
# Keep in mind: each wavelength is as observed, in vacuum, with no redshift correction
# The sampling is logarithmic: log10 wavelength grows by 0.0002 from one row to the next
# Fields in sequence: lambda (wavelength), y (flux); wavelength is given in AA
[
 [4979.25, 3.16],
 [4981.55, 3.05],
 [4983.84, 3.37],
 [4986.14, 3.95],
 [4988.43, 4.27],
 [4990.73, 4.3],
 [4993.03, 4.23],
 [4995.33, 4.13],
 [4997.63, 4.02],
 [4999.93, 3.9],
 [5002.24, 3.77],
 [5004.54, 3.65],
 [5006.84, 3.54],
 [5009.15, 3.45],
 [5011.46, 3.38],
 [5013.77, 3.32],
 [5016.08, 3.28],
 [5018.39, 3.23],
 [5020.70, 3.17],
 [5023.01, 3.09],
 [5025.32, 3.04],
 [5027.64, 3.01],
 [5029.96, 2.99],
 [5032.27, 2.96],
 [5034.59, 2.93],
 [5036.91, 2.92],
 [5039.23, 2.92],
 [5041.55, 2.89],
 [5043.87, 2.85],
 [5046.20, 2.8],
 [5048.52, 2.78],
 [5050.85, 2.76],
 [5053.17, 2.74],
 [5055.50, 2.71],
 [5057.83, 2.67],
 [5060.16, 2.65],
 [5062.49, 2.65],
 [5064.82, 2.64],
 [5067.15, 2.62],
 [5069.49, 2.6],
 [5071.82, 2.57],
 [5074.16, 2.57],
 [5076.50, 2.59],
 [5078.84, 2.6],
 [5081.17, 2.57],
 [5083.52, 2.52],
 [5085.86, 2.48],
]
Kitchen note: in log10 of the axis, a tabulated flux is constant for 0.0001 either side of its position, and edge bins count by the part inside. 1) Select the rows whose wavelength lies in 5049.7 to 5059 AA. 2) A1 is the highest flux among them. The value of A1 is 2.76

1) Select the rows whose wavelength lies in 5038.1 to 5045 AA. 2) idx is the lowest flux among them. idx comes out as 2.85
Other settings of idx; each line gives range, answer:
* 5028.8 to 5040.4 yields 2.92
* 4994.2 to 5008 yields 3.54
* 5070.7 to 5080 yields 2.57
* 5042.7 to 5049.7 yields 2.78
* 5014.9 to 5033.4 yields 2.96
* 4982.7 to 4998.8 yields 3.37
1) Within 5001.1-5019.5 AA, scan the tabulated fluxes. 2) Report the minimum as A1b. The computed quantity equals 3.23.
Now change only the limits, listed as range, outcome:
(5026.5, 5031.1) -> 2.99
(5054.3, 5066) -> 2.64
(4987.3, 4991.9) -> 4.27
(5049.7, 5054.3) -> 2.74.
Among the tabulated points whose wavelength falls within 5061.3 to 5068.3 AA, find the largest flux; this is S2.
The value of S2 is 2.65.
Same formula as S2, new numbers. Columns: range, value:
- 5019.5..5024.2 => 3.17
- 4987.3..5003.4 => 4.3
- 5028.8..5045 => 2.99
